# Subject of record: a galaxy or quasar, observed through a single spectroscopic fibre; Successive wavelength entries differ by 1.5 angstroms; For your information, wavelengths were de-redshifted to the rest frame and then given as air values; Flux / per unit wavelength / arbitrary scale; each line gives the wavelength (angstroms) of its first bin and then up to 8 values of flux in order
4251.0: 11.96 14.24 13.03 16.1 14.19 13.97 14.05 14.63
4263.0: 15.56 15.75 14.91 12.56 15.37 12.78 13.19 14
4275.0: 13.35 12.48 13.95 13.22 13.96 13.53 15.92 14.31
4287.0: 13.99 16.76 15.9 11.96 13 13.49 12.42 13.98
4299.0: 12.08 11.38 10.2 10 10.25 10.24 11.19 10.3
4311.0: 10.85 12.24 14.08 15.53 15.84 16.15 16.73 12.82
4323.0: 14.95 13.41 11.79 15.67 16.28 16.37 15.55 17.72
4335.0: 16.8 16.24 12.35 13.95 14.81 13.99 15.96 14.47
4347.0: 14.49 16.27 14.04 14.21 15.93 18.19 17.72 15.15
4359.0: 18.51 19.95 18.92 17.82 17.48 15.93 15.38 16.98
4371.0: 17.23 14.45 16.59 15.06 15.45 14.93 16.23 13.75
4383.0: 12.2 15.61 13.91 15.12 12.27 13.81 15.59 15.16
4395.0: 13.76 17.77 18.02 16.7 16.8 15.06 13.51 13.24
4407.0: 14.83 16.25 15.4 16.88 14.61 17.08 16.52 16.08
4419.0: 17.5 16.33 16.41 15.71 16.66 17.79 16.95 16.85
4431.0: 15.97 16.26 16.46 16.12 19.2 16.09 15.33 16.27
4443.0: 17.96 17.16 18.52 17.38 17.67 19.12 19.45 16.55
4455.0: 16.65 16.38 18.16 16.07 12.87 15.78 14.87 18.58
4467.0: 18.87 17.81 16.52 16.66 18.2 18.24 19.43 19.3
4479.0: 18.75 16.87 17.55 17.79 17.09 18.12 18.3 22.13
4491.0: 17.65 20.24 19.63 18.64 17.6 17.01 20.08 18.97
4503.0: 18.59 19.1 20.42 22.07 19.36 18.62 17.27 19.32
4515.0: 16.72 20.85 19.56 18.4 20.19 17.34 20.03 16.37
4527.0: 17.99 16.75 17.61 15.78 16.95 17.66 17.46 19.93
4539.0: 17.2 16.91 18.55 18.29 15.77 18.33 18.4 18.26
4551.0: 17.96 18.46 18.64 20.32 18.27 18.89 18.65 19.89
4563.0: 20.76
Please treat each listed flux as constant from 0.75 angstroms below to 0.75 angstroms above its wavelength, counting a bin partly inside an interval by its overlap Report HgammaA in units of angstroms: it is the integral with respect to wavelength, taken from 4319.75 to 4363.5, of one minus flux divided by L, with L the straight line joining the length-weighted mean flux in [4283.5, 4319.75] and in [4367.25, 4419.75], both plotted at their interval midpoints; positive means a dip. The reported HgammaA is -4.9 angstroms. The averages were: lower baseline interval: 13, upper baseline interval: 15.4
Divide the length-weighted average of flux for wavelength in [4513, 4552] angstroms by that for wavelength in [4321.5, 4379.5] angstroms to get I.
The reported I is 1.14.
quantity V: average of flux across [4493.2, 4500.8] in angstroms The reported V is 18.6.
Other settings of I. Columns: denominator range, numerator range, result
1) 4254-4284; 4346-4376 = 1.17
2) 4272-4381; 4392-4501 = 1.17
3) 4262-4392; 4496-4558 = 1.26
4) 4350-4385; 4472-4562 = 1.14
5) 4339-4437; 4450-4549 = 1.14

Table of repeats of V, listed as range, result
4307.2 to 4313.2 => 11.1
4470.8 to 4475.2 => 17.7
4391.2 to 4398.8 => 16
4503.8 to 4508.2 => 20.5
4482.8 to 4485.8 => 17.4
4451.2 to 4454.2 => 18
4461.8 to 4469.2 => 17.2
